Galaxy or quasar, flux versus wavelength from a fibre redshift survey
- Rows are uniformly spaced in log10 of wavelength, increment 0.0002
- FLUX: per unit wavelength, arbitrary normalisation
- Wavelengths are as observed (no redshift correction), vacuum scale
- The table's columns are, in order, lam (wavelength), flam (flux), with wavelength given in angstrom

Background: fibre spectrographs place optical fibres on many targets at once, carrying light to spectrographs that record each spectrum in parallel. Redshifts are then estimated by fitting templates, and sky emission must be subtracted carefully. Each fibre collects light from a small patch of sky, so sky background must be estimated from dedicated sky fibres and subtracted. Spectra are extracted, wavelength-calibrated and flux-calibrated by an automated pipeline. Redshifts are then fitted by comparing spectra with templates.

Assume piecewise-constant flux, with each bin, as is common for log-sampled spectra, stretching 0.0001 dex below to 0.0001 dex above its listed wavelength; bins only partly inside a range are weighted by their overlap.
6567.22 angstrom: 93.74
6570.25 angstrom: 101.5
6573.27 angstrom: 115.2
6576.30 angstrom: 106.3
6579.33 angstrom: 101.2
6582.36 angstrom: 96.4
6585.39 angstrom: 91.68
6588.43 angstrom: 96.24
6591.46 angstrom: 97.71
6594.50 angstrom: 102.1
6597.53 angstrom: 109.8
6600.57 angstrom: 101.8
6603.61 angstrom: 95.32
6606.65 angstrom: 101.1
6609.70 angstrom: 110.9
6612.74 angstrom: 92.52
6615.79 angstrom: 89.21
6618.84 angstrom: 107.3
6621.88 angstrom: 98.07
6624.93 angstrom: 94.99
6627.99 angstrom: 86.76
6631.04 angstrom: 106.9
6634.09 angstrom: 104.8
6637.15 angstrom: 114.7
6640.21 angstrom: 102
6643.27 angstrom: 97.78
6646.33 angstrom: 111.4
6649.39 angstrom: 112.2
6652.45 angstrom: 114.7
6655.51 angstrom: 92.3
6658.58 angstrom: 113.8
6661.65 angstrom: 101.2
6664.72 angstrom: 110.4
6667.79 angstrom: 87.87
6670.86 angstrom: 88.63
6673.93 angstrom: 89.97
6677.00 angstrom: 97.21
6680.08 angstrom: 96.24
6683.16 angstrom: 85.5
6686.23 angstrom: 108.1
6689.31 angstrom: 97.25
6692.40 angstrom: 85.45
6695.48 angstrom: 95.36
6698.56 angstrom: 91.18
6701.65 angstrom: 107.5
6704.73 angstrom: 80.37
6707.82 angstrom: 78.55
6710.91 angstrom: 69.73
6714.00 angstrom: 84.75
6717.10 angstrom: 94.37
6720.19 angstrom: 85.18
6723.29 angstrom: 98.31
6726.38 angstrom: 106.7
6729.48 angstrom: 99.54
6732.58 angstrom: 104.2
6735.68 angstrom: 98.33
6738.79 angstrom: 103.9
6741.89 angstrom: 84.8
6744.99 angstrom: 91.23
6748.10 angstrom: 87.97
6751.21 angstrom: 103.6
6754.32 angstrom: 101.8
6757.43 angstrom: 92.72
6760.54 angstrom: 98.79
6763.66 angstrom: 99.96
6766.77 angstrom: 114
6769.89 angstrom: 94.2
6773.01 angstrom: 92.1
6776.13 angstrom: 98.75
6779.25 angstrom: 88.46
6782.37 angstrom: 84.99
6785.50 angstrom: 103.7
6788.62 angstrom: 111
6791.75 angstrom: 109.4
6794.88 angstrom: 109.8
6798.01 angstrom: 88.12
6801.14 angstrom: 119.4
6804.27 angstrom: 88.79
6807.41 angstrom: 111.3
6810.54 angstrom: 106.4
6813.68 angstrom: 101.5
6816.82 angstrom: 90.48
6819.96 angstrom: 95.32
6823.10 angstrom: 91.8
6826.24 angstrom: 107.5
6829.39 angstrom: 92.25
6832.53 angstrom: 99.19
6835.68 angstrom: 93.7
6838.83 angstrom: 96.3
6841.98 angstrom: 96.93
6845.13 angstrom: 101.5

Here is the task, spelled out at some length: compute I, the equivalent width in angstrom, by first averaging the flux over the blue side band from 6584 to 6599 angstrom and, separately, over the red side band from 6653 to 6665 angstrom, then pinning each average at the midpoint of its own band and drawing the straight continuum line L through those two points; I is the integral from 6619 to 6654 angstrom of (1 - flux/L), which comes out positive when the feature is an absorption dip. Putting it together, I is -0.4 angstrom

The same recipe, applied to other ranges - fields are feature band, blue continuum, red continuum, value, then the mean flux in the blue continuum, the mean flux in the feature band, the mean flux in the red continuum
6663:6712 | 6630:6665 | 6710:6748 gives 4.0 angstrom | 107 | 92.1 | 93.6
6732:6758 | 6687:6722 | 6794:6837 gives -1.1 angstrom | 88.6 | 96.4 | 99.6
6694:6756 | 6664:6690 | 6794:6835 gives 2.2 angstrom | 95.2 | 93.4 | 99.8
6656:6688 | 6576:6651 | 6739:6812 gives 0.9 angstrom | 101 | 97.7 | 99.3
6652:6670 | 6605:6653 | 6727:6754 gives -0.2 angstrom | 103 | 102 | 97.3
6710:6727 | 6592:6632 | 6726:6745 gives 1.5 angstrom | 99.6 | 89.7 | 98.5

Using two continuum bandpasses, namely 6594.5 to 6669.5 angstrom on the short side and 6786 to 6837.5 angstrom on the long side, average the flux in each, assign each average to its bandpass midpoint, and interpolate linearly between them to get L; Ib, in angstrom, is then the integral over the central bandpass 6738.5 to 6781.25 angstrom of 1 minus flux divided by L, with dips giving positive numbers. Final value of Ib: 2.2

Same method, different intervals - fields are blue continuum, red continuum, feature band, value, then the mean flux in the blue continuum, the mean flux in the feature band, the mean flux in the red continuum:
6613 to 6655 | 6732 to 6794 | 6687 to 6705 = 1.09 angstrom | 103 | 94.4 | 98.2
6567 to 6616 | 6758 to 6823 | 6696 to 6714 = 2.57 angstrom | 101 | 86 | 100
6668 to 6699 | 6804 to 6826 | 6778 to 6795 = -0.50 angstrom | 93.4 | 101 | 99.1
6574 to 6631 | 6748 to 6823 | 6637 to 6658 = -1.44 angstrom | 99.3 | 106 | 99.8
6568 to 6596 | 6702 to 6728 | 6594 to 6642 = -1.87 angstrom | 101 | 101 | 88.2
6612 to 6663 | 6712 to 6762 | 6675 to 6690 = 0.43 angstrom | 103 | 96.7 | 95.8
